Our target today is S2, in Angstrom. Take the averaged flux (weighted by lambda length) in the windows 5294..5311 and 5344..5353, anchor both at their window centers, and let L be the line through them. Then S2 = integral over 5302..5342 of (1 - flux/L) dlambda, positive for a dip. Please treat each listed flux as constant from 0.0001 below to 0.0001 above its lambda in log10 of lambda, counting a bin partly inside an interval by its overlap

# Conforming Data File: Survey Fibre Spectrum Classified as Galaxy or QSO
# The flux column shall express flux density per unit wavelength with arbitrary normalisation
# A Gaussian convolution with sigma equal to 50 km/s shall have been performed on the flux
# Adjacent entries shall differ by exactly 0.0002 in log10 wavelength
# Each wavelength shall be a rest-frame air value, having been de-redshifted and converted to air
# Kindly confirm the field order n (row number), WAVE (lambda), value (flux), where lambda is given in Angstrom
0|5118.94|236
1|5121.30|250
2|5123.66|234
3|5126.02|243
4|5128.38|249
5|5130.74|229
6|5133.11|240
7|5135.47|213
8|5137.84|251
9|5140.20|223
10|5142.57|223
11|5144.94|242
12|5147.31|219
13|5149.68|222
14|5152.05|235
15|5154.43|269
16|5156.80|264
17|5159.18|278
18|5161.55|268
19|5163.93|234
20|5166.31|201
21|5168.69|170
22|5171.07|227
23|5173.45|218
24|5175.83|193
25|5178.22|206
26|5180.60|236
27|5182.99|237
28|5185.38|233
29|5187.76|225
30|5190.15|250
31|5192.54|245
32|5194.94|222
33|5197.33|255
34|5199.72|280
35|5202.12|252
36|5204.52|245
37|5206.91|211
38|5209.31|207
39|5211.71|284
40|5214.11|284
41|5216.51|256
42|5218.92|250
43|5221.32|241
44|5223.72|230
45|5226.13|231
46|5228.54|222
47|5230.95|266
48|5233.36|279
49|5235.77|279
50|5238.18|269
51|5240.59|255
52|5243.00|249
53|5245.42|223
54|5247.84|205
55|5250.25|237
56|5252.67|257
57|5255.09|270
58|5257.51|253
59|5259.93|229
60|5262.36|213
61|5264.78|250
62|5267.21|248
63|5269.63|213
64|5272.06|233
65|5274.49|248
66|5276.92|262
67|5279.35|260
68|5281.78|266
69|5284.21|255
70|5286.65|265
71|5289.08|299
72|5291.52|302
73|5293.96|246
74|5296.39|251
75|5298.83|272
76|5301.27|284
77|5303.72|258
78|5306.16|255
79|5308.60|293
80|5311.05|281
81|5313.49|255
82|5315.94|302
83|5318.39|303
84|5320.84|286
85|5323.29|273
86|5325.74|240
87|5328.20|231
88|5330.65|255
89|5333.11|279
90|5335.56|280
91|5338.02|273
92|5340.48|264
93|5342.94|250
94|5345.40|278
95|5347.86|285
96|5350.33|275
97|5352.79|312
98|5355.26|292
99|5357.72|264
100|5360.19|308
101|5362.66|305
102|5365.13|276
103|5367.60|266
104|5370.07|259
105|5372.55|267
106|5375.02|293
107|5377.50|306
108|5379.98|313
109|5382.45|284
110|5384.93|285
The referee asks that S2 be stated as 0.6 Angstrom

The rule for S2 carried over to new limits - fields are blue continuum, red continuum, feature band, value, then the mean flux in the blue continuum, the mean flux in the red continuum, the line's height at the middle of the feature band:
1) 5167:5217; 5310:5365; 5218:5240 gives -0.6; 234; 277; 245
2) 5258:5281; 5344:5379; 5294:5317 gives -1.2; 240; 285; 258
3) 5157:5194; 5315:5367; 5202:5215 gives -0.4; 229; 277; 239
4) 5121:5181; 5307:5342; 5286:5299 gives -0.4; 232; 272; 265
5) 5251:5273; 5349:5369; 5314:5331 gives 0.0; 241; 287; 270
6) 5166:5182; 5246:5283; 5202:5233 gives -2.8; 208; 243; 225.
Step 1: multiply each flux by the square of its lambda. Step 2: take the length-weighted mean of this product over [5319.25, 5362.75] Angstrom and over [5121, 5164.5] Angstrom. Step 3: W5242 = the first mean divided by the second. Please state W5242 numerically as 1.23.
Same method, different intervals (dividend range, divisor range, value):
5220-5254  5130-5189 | 1.10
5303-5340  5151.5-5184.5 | 1.24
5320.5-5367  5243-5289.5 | 1.15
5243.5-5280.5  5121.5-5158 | 1.06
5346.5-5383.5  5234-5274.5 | 1.23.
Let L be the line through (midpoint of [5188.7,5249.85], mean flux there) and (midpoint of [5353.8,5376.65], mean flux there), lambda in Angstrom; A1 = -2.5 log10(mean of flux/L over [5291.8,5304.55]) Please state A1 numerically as 0.00 mag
